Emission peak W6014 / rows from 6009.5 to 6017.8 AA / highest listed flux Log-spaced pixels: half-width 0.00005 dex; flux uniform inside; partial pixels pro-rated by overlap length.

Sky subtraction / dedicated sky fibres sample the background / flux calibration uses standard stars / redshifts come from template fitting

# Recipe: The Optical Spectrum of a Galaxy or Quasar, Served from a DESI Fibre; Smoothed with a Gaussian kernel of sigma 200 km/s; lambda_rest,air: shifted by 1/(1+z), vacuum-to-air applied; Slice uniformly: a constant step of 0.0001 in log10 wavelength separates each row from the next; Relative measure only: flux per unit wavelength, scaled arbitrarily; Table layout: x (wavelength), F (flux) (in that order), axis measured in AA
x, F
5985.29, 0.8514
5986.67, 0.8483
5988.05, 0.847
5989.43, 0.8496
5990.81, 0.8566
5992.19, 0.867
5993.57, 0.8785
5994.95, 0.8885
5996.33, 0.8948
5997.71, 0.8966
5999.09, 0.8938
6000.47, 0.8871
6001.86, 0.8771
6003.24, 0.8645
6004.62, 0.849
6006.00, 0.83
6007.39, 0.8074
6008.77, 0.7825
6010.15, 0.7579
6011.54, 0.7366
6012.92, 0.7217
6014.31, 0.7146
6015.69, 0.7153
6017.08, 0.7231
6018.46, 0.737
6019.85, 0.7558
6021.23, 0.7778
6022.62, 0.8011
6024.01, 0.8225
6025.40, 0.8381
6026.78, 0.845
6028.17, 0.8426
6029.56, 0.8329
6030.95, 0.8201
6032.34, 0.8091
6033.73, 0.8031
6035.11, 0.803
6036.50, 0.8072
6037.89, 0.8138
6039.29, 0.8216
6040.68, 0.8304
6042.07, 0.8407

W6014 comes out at 0.7579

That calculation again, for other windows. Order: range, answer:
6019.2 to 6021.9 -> 0.7778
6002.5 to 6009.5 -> 0.8645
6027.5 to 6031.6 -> 0.8426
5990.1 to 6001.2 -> 0.8966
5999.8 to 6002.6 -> 0.8871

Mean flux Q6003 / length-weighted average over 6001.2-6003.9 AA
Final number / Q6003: 0.871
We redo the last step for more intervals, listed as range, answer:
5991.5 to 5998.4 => 0.885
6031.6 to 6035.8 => 0.807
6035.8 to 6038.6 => 0.808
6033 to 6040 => 0.81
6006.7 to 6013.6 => 0.762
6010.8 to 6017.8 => 0.722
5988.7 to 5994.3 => 0.863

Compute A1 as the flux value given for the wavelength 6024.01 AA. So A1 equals 0.8225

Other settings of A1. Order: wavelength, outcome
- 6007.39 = 0.8074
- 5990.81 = 0.8566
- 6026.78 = 0.845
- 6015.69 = 0.7153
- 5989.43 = 0.8496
